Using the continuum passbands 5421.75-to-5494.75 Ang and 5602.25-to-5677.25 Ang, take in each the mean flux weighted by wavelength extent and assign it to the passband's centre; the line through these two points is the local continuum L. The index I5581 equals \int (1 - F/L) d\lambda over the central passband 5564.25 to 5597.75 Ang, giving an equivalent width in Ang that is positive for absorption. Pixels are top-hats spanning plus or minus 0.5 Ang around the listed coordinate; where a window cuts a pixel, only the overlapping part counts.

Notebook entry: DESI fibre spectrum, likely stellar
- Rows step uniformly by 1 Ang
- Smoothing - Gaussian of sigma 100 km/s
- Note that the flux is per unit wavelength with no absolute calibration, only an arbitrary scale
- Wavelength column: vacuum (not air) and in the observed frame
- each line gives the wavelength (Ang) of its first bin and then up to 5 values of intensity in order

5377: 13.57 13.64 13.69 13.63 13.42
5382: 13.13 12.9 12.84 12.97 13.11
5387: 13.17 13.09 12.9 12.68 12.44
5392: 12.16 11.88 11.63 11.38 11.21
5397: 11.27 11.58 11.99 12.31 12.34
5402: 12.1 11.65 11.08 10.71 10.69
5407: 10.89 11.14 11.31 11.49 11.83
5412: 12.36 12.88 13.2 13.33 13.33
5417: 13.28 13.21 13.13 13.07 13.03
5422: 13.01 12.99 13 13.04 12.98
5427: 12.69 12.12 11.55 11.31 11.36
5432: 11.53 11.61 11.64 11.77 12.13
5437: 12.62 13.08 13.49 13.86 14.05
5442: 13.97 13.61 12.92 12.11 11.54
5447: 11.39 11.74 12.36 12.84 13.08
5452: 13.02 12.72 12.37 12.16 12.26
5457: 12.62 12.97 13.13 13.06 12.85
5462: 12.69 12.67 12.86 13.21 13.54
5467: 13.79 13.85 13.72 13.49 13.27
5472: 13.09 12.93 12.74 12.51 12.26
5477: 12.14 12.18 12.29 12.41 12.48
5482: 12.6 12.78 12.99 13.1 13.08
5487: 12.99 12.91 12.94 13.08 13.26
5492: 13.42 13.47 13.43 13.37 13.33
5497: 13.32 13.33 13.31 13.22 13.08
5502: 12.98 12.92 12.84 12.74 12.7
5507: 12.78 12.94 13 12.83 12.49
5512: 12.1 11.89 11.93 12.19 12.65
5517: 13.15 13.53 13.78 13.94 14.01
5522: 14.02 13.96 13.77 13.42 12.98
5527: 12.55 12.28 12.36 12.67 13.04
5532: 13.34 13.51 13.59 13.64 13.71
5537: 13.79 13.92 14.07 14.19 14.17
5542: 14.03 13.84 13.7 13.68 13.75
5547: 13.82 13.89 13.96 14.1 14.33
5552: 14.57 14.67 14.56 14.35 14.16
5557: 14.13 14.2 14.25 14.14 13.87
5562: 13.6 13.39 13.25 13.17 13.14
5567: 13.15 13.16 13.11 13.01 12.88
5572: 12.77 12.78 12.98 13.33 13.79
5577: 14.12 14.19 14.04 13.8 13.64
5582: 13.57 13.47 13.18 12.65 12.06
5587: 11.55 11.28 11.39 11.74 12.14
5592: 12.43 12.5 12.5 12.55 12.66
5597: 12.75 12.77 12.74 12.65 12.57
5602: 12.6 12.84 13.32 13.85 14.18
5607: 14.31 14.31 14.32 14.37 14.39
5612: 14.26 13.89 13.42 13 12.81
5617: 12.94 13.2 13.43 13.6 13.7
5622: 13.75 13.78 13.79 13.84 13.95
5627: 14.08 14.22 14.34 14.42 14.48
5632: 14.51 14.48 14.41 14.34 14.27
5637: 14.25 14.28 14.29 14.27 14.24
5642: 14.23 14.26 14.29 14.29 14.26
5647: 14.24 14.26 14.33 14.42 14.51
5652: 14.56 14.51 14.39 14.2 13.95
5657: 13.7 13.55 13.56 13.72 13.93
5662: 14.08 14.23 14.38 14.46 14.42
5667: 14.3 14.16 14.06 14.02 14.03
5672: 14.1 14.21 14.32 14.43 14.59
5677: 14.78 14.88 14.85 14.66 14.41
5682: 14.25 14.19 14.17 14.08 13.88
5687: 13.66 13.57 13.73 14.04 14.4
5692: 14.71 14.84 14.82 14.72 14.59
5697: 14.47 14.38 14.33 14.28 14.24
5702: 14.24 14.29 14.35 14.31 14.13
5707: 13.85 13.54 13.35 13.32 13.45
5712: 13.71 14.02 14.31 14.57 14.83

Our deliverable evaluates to 1.8 Ang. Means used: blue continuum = 12.8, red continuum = 14.1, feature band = 12.9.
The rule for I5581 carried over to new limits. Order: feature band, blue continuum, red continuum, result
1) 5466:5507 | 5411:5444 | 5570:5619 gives -0.4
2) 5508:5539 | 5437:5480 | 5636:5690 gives 0.3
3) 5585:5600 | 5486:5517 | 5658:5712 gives 1.4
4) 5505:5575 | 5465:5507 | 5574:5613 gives -1.9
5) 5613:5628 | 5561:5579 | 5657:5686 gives 0.2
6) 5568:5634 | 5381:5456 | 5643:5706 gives 1.9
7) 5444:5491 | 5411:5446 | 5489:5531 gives 0.4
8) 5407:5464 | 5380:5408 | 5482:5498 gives 0.0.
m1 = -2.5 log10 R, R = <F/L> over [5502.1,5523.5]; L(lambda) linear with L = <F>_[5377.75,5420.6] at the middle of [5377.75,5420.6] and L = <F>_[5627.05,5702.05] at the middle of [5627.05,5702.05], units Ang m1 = 0.02 mag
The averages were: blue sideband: 12.4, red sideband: 14.3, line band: 13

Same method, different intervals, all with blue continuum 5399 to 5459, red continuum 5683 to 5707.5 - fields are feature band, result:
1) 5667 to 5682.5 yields -0.02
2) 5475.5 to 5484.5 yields 0.03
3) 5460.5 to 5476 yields -0.04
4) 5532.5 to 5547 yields -0.05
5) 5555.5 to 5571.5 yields -0.02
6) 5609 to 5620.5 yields 0.01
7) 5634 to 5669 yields -0.02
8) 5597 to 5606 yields 0.05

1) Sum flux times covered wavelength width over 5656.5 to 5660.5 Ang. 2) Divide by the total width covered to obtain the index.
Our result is 13.6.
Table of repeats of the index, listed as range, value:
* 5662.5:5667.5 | 14.4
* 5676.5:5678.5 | 14.8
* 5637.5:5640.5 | 14.3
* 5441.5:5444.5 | 13.5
